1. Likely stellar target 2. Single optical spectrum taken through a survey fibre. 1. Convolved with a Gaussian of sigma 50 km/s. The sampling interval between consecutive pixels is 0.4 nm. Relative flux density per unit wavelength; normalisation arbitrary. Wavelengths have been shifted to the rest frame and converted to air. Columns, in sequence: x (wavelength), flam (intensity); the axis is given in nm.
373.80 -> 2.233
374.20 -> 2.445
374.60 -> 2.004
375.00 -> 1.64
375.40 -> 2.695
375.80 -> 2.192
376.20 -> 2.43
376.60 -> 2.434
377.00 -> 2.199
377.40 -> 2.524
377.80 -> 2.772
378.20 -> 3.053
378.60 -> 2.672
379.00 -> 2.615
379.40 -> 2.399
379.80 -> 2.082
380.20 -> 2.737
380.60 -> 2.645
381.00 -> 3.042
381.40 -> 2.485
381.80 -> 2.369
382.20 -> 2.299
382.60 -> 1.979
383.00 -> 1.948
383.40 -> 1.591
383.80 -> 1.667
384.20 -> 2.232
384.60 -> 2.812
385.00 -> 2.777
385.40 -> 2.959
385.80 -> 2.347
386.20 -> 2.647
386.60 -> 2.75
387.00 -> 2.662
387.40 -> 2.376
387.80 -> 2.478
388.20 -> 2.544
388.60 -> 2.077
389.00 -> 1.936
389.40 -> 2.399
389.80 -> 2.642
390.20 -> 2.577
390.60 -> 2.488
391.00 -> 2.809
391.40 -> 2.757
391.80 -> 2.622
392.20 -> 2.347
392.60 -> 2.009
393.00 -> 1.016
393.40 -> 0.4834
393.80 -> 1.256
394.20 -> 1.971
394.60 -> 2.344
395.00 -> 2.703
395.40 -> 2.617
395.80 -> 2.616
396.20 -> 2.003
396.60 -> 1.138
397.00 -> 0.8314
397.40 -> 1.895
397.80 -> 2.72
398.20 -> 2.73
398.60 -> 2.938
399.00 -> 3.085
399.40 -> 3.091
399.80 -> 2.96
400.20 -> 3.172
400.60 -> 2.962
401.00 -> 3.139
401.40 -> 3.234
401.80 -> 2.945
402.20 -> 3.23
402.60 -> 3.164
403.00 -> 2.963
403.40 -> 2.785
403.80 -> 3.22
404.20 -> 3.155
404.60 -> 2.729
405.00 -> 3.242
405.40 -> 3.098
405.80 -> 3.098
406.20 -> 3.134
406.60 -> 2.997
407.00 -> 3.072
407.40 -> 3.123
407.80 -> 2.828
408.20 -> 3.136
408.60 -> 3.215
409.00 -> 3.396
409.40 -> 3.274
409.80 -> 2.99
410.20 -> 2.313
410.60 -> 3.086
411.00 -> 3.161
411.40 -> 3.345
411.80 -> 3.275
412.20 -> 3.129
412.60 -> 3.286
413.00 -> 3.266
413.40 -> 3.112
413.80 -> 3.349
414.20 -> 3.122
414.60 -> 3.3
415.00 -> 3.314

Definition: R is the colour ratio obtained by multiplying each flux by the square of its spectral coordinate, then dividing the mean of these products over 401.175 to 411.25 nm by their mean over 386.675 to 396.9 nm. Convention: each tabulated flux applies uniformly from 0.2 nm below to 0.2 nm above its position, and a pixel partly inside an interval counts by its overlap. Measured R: 1.5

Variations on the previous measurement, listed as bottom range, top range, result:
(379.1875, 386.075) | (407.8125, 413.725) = 1.52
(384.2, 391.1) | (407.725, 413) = 1.38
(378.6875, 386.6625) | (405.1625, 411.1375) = 1.44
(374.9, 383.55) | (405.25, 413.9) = 1.51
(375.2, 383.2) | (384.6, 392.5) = 1.07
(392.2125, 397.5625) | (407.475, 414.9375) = 1.92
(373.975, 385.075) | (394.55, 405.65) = 1.29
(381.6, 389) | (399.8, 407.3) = 1.43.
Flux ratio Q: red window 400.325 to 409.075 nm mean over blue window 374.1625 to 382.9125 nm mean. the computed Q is 1.3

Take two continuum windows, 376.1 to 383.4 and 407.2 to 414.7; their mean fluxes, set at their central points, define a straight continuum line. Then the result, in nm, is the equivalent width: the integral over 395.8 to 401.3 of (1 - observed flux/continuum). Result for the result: 0.66 nm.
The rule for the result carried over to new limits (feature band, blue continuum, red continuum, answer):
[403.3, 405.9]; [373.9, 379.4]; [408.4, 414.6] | -0.03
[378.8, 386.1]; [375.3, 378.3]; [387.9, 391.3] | 0.27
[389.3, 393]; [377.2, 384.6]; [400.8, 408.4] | 0.34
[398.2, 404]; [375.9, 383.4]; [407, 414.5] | -0.26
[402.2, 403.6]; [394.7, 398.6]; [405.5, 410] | -0.16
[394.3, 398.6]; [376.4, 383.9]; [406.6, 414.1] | 0.93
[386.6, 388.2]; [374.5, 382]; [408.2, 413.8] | 0.08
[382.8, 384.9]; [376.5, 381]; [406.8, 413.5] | 0.46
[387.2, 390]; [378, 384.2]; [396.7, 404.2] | 0.21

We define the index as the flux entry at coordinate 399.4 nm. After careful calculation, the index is 3.091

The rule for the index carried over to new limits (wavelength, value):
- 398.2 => 2.73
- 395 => 2.703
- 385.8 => 2.347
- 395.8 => 2.616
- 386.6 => 2.75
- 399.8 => 2.96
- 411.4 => 3.345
